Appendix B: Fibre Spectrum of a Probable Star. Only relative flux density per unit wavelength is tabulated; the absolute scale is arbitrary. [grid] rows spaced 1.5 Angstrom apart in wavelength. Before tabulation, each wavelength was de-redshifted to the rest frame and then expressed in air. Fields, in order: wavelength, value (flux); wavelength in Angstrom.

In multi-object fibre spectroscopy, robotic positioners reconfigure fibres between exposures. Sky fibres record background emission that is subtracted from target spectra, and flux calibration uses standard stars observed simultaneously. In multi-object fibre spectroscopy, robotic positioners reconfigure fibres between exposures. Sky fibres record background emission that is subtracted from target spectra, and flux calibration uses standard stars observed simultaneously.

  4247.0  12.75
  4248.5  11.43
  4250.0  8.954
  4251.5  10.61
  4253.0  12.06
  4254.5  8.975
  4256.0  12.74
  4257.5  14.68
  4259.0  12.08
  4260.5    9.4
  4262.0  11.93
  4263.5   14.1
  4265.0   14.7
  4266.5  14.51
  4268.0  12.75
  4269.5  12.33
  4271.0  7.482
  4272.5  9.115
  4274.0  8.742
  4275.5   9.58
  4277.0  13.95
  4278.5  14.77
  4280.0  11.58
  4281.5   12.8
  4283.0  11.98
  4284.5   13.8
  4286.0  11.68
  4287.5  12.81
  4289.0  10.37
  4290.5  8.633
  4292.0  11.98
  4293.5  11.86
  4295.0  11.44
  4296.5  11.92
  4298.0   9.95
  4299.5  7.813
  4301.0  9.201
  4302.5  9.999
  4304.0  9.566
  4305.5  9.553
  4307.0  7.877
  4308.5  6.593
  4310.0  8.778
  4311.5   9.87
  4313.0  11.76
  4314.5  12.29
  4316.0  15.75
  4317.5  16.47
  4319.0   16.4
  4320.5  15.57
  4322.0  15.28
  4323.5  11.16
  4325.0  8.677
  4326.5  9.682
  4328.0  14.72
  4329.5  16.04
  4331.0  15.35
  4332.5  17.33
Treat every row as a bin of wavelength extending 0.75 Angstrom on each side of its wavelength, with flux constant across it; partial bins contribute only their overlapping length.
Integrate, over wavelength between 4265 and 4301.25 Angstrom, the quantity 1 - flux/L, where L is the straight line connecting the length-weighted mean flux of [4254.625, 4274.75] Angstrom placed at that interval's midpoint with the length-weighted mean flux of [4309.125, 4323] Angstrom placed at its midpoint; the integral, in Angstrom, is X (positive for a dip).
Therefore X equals 2.9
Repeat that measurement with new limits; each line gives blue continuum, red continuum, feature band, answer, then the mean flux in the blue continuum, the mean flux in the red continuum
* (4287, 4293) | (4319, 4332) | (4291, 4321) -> 2.40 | 10.9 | 13.6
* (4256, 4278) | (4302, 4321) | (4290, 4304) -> 1.62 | 11.9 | 11.5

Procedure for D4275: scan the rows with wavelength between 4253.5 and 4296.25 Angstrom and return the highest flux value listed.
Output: 14.77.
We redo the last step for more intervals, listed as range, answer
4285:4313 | 12.81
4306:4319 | 16.47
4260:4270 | 14.7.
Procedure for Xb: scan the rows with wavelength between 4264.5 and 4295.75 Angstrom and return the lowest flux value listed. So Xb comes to 7.482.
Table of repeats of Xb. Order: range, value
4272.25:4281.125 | 8.742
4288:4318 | 6.593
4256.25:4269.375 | 9.4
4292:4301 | 7.813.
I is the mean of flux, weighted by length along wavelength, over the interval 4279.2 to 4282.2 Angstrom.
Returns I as 12.2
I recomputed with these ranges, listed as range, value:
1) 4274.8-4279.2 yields 12.8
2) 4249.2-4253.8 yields 10.5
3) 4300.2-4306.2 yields 9.57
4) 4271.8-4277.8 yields 10.4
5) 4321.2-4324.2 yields 13.3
